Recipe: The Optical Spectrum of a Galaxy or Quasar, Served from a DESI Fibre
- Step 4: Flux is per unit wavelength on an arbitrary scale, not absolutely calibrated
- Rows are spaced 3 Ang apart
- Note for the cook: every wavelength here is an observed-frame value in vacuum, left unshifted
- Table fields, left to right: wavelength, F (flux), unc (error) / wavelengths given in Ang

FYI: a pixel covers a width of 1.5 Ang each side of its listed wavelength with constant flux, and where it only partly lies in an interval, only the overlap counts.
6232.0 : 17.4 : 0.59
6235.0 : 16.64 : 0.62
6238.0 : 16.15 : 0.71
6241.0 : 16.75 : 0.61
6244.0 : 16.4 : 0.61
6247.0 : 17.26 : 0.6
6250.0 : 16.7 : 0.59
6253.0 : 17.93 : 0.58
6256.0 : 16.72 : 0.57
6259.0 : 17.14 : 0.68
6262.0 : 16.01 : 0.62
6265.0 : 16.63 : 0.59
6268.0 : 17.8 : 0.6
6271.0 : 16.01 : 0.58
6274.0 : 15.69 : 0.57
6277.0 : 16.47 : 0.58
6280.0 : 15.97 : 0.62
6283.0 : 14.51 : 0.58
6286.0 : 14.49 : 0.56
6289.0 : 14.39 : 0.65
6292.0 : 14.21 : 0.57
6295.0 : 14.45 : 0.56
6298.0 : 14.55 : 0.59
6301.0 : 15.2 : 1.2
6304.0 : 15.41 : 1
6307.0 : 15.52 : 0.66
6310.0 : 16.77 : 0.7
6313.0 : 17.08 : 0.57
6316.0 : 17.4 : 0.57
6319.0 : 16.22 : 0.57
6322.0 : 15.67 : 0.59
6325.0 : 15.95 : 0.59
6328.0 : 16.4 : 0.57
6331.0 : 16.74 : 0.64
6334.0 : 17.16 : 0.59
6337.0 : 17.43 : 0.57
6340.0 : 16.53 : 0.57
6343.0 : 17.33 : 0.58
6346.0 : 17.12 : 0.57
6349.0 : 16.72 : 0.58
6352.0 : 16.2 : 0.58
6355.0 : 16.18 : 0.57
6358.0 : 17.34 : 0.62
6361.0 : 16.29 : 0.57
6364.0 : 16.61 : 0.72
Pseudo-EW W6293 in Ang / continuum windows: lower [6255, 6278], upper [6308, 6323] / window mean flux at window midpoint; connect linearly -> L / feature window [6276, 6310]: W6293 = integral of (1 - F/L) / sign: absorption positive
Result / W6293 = 3.1 Ang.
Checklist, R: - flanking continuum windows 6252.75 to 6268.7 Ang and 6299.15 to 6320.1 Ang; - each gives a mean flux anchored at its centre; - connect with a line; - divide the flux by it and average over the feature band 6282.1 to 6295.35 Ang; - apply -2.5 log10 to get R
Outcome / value 0.15 mag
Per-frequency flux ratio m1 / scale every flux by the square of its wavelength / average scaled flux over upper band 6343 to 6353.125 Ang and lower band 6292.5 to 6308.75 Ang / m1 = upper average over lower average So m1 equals 1.14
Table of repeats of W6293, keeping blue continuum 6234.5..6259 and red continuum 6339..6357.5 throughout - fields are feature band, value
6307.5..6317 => -0.08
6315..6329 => 0.39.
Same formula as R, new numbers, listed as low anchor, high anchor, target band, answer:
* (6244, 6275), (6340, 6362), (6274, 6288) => 0.096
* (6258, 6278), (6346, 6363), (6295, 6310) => 0.088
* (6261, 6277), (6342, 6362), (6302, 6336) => 0.015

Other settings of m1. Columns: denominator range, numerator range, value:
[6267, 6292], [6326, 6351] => 1.11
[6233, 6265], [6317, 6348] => 1.02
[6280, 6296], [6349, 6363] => 1.16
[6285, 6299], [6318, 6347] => 1.17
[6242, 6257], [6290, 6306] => 0.88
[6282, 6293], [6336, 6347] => 1.21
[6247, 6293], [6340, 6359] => 1.07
